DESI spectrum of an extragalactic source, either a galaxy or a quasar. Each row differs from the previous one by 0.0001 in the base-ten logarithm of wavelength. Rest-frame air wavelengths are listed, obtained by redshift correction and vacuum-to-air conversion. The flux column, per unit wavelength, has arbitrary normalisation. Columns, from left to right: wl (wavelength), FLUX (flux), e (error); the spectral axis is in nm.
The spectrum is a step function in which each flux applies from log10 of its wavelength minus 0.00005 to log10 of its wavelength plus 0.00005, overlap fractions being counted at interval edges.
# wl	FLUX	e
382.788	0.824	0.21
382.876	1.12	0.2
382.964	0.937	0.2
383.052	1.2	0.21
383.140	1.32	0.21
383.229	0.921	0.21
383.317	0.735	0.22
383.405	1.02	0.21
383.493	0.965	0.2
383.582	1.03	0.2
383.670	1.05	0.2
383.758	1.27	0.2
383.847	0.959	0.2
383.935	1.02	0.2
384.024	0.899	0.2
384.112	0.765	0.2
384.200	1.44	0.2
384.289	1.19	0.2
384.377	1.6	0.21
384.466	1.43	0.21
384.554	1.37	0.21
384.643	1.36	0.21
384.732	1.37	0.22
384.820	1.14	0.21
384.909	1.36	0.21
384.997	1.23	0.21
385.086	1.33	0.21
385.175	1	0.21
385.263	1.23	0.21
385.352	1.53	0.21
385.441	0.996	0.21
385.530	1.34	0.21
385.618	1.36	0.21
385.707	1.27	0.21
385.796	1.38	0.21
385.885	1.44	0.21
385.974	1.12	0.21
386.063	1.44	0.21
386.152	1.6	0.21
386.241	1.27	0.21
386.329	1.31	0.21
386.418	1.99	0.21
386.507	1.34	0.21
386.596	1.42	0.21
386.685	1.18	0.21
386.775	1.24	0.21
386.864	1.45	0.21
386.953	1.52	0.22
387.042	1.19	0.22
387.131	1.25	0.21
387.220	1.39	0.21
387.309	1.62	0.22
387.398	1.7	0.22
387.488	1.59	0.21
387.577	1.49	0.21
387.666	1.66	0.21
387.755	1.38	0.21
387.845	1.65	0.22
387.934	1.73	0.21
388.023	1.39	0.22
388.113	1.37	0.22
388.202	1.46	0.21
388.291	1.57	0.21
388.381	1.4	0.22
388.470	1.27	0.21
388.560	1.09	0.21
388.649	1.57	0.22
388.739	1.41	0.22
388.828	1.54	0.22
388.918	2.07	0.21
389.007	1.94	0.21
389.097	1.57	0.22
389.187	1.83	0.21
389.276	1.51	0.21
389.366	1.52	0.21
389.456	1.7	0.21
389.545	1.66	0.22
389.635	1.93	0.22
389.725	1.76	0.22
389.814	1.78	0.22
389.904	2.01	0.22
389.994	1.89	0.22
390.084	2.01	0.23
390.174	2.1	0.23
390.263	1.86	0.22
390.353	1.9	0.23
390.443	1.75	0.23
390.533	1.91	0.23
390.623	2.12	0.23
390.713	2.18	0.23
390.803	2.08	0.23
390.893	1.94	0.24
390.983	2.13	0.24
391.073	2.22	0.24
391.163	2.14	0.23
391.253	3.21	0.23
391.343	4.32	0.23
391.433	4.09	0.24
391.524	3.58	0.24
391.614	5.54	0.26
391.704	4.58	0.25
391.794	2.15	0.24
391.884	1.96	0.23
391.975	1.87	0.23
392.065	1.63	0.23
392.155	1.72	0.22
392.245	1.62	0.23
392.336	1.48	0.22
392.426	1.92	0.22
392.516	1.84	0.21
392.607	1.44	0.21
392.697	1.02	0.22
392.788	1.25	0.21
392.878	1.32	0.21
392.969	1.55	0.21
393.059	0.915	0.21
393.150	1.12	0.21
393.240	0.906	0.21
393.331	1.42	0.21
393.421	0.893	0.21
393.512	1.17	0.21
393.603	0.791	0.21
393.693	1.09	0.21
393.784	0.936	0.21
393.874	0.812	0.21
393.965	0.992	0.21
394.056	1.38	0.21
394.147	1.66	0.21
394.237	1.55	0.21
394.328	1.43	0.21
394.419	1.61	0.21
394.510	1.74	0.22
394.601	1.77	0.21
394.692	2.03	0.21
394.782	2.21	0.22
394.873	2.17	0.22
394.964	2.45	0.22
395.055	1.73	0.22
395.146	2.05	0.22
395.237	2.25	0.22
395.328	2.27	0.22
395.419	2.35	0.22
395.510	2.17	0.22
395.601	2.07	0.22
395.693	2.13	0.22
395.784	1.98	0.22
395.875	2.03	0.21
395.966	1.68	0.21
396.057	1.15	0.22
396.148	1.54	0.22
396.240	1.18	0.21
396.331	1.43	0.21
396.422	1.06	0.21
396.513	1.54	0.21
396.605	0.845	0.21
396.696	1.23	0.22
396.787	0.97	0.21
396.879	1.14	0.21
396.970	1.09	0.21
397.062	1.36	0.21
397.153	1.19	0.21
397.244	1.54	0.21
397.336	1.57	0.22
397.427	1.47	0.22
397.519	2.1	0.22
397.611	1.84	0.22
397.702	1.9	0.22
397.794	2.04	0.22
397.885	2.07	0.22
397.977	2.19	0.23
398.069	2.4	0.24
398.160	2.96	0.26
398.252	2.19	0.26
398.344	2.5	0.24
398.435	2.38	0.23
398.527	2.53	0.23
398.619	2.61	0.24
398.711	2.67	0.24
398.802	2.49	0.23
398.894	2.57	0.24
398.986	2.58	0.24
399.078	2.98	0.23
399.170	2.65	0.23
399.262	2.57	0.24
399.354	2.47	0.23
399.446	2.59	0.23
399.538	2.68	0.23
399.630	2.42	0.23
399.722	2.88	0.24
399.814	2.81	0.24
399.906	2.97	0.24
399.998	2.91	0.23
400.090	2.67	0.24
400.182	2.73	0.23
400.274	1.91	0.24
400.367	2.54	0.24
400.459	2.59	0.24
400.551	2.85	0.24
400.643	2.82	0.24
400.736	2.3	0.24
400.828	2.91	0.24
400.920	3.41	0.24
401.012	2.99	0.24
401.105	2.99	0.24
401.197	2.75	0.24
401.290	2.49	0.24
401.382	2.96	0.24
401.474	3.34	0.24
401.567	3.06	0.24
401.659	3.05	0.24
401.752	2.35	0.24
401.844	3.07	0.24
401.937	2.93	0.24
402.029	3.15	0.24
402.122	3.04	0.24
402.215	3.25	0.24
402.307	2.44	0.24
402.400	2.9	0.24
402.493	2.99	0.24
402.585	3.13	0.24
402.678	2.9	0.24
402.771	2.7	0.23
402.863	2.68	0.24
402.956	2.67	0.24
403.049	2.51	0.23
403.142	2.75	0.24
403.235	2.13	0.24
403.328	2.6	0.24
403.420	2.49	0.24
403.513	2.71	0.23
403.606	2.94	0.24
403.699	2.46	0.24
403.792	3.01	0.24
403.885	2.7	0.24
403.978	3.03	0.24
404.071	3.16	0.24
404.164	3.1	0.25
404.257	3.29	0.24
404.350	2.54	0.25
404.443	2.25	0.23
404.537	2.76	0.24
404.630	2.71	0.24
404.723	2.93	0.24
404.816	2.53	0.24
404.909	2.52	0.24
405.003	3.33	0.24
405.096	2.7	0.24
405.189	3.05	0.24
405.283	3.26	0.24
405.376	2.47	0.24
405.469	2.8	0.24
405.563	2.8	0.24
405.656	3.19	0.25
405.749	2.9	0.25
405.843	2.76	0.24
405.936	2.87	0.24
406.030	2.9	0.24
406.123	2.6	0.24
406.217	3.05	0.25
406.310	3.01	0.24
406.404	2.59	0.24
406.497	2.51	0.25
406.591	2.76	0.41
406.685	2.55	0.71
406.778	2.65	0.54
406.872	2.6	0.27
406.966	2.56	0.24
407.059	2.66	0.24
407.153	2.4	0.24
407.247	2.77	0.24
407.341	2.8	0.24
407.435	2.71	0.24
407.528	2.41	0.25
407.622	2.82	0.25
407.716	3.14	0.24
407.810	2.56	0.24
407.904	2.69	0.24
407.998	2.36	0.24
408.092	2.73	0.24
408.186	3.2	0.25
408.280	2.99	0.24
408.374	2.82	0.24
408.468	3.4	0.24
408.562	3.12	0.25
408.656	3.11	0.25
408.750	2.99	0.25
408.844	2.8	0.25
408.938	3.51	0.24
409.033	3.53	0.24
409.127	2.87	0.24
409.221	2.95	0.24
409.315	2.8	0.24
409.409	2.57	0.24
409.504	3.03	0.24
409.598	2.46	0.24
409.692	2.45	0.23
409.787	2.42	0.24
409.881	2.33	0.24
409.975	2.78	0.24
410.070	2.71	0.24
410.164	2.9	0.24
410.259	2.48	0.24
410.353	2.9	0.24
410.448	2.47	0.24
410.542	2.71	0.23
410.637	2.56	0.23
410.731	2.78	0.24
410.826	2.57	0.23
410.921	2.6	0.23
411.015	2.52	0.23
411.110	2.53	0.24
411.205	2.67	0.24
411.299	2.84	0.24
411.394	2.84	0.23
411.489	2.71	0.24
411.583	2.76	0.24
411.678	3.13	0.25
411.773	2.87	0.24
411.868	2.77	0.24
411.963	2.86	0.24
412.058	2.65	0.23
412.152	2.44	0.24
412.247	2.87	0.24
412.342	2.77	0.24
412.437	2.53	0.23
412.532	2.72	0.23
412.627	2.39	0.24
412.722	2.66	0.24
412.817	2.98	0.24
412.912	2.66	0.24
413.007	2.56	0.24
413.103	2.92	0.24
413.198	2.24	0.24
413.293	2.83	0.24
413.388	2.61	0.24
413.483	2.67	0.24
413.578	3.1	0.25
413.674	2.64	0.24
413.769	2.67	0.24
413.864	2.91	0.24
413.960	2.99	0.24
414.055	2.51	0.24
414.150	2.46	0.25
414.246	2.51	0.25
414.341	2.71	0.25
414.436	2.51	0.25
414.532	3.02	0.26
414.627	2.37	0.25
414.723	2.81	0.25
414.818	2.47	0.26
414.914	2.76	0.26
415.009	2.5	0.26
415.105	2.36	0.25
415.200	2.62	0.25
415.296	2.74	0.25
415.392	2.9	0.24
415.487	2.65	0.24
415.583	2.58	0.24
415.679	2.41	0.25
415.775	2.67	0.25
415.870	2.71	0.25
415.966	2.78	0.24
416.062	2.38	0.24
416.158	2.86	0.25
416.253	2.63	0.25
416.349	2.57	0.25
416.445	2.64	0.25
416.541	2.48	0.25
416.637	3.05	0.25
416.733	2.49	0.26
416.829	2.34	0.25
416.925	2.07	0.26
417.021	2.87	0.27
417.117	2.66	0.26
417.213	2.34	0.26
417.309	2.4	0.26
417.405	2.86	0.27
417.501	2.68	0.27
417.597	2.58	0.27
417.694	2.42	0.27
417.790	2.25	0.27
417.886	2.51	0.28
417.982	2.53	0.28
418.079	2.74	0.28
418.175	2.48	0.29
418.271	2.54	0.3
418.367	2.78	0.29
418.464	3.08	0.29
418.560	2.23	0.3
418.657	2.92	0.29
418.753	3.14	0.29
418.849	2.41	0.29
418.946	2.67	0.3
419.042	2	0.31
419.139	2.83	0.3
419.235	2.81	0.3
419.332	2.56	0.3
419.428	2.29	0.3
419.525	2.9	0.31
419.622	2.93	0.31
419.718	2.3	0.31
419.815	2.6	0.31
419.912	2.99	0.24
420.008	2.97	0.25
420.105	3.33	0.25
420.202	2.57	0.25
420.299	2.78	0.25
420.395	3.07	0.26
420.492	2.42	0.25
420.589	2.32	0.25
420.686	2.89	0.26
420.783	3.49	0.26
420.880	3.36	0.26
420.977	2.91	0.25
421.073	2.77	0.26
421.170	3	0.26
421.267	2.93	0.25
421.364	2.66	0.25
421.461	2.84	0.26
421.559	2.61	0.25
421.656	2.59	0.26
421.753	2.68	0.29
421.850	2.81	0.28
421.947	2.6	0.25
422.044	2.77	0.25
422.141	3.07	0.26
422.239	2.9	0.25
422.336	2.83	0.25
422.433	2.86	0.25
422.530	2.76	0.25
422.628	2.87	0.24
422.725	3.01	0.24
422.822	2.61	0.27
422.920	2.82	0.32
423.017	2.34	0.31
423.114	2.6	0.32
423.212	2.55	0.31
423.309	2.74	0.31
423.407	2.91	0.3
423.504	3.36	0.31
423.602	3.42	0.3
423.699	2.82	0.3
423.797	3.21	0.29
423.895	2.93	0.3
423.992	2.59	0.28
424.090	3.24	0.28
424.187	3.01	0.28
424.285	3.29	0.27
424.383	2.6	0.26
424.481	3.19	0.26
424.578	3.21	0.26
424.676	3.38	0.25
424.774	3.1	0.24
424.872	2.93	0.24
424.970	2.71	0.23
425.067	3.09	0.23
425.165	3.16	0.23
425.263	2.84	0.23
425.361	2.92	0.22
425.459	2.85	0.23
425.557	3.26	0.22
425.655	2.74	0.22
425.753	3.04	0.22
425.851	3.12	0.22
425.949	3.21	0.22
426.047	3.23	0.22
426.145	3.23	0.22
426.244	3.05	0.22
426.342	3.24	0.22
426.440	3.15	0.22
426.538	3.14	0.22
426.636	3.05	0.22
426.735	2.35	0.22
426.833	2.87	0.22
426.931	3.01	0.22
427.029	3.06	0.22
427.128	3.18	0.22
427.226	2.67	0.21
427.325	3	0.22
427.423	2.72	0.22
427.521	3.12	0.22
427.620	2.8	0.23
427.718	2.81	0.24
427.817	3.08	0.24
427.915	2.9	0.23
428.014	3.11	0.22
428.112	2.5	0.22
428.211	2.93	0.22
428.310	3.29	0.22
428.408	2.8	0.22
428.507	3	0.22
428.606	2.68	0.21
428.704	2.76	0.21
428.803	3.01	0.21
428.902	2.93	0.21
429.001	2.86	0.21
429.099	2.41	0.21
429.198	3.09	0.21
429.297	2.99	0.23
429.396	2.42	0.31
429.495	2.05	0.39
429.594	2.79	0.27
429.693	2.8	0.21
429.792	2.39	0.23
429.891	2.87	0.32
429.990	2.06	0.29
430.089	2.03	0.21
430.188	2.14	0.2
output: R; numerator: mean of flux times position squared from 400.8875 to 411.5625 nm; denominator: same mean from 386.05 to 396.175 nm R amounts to 1.7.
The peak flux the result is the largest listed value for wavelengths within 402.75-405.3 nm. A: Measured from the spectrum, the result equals 3.33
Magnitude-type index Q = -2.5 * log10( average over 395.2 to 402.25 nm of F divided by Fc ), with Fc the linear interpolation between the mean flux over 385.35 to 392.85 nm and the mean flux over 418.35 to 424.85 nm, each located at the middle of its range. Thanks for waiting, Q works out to -0.09 mag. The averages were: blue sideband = 1.81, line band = 2.3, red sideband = 2.84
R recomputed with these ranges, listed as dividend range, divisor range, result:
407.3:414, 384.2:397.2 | 1.83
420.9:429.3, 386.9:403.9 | 1.61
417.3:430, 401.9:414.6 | 1.11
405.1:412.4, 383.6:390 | 2.17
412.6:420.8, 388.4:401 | 1.48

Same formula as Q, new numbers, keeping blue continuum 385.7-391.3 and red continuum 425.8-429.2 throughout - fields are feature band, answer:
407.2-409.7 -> -0.23 mag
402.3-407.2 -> -0.25 mag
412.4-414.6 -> -0.08 mag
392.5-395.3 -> 0.25 mag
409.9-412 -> -0.13 mag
